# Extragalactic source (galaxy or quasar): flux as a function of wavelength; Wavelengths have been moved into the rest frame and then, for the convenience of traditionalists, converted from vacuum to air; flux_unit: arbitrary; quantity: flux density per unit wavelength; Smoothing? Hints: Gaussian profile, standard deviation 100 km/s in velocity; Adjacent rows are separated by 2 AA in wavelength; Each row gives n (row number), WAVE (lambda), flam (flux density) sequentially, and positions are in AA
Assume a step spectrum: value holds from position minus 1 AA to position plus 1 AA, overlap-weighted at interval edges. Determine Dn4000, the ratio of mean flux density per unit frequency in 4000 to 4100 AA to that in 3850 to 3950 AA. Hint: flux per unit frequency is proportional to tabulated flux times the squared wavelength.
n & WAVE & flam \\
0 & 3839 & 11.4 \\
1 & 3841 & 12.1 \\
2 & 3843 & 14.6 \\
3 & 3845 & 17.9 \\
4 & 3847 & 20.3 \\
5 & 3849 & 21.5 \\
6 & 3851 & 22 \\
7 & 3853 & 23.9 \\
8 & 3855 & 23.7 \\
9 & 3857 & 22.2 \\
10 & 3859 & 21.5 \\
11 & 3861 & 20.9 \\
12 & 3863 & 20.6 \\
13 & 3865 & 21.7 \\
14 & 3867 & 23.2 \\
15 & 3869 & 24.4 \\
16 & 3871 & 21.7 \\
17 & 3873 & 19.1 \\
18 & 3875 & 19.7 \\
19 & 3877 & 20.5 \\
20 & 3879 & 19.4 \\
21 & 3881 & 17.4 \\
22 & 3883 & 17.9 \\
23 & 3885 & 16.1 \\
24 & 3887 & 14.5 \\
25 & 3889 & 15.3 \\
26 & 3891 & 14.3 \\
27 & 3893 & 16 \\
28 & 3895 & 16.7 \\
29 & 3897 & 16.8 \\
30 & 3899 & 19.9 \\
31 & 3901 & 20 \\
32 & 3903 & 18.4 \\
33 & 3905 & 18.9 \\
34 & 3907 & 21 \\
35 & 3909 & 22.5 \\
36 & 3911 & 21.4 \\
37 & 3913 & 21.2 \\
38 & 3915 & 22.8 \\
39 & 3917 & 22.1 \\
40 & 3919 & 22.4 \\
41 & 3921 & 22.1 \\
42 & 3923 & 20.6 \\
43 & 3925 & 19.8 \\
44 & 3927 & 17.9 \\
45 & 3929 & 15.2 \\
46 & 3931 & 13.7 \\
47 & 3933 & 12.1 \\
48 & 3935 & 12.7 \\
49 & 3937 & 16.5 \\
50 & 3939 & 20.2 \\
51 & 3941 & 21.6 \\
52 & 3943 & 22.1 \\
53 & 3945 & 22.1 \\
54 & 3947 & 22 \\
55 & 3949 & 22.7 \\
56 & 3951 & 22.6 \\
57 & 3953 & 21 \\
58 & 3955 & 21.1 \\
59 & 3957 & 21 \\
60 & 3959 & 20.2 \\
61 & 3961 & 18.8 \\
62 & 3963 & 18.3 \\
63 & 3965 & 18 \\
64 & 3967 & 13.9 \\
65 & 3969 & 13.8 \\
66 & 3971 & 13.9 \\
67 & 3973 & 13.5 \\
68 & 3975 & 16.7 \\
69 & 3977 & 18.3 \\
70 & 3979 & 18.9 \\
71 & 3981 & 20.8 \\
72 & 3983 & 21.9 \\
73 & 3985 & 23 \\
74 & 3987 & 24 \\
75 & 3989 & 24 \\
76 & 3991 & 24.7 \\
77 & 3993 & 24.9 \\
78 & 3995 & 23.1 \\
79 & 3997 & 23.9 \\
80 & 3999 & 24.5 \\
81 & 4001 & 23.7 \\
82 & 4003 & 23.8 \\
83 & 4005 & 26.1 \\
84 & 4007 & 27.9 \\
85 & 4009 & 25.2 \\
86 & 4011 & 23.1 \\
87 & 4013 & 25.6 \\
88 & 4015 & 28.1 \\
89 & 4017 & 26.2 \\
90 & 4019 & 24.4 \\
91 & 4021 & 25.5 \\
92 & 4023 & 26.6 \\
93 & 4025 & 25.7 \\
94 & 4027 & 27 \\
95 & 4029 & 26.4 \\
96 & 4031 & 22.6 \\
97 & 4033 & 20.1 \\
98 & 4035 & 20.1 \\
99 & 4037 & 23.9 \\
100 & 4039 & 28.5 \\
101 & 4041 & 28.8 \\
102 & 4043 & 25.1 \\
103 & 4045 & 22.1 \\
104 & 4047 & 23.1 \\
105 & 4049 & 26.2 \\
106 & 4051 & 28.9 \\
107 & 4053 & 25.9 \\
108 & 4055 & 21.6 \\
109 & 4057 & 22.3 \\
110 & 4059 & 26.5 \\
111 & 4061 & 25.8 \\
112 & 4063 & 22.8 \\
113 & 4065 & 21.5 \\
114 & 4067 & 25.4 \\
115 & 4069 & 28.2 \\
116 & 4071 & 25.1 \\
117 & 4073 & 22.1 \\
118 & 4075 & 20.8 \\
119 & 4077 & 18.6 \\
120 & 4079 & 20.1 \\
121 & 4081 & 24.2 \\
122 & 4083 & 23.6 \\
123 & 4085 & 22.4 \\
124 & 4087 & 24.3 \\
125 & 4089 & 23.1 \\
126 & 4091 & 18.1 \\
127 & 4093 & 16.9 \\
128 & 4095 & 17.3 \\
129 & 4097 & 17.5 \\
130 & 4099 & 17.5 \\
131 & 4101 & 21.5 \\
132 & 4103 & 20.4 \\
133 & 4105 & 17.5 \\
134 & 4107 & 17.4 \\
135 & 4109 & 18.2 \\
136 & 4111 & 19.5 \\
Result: 1.3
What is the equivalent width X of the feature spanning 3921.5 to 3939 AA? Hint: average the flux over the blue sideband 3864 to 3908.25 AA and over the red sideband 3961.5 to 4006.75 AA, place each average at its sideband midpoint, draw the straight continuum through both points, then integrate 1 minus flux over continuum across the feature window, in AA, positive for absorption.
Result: 2.8 AA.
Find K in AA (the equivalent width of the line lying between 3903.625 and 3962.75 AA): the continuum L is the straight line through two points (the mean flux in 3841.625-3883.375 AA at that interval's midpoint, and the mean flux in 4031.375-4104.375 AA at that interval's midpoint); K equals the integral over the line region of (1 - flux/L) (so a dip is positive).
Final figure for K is 4.0 AA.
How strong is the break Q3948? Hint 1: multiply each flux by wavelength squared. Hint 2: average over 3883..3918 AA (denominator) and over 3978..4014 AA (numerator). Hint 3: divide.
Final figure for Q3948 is 1.34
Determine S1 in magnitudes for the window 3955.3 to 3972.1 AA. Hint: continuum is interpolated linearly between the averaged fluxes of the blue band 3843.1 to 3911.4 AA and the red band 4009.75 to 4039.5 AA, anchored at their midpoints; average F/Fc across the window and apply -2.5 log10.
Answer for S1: 0.29 mag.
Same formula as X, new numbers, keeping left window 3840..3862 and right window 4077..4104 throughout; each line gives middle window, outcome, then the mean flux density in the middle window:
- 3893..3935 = 2.3 AA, 19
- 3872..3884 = 0.7 AA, 19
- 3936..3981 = 2.7 AA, 19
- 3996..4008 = -2.8 AA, 25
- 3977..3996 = -2.1 AA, 22.6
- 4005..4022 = -4.6 AA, 25.8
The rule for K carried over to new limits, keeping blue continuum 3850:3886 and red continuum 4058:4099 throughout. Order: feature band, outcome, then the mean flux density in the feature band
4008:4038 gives -4.0 AA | 24.7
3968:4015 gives -1.1 AA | 22.1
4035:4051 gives -2.5 AA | 25.3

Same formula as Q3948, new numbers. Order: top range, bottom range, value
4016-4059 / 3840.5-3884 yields 1.33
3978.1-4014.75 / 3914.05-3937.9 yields 1.37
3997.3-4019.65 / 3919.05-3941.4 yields 1.50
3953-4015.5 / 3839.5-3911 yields 1.17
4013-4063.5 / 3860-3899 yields 1.44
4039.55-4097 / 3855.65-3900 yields 1.33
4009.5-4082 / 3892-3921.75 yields 1.30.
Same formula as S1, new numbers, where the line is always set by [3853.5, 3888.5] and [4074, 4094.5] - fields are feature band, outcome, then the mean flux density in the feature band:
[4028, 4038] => -0.09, 22.6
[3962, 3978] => 0.29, 15.8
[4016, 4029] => -0.24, 25.9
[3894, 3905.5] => 0.11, 18.4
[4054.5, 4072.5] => -0.16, 24.4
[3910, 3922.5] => -0.08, 21.9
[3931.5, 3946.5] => 0.13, 18.2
